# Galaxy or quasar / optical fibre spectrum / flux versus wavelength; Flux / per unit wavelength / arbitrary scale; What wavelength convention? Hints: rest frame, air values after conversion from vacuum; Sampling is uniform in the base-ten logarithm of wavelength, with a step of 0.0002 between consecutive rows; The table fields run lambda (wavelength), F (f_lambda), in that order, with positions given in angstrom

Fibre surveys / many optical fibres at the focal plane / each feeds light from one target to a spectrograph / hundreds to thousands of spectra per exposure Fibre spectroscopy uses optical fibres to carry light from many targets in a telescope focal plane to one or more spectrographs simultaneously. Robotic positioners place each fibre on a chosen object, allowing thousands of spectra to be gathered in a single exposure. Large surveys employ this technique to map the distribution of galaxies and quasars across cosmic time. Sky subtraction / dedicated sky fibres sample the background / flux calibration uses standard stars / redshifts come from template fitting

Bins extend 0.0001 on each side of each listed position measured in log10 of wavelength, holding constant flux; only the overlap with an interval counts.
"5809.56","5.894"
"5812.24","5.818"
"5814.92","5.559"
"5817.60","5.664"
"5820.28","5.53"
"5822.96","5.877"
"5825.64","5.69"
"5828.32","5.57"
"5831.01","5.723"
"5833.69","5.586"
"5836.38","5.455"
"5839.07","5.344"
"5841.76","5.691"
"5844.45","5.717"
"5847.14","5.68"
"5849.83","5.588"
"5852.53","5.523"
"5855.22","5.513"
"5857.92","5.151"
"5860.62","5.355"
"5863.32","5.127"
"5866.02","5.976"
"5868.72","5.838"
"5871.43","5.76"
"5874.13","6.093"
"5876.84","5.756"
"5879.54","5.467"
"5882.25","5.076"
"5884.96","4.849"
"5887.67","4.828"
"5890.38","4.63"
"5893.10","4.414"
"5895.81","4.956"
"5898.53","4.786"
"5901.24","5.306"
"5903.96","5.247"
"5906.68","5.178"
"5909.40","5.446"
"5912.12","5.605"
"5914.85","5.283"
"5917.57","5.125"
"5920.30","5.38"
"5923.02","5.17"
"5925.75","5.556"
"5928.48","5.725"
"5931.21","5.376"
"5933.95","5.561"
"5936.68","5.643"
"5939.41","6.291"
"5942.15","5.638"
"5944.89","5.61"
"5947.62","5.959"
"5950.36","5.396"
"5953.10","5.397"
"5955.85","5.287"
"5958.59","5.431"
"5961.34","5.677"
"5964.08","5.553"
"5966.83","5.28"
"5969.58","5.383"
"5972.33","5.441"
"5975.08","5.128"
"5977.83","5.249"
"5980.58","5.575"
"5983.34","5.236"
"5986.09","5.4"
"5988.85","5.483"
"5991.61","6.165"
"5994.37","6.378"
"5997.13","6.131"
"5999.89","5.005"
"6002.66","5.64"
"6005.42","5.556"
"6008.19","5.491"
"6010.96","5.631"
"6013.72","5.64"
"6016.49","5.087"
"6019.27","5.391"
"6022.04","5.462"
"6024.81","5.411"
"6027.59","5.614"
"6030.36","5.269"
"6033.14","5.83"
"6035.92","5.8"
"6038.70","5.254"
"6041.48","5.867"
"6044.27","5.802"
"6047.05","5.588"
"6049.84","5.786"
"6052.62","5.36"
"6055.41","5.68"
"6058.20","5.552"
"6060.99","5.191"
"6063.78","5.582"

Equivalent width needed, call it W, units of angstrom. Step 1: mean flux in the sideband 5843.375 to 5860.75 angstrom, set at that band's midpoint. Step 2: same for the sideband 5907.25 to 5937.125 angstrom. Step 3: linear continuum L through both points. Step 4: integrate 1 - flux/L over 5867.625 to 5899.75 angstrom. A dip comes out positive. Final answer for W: 1.61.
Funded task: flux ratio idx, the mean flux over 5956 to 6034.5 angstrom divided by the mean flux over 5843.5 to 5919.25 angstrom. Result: 1.04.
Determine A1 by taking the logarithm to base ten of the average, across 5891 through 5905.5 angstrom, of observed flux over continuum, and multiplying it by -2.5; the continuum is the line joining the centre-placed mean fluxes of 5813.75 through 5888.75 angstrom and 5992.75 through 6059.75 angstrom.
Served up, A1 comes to 0.13 mag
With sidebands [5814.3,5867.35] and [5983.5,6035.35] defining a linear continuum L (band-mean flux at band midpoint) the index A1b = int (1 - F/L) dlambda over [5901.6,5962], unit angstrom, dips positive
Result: 0.9 angstrom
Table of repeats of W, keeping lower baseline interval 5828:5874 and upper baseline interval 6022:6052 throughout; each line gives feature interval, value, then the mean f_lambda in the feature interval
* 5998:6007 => 0.3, 5.44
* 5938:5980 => 0.6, 5.52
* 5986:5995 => -0.4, 5.88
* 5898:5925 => 1.5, 5.28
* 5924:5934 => 0.1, 5.53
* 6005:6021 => 0.4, 5.46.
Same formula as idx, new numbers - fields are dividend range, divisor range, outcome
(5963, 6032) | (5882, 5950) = 1.04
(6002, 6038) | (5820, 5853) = 0.98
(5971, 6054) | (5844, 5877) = 0.99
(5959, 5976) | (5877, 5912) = 1.07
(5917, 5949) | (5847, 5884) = 1.01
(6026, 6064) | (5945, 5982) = 1.02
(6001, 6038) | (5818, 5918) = 1.02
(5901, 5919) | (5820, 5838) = 0.94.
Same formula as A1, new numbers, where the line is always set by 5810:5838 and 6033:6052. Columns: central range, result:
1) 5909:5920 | 0.06 mag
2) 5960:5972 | 0.04 mag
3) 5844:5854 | 0.01 mag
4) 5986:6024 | 0.01 mag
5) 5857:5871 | 0.03 mag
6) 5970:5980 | 0.07 mag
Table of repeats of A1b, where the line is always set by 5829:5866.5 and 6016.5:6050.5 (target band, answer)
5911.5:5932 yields 0.52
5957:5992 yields 0.69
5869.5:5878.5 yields -0.53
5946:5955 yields -0.04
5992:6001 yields -0.56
